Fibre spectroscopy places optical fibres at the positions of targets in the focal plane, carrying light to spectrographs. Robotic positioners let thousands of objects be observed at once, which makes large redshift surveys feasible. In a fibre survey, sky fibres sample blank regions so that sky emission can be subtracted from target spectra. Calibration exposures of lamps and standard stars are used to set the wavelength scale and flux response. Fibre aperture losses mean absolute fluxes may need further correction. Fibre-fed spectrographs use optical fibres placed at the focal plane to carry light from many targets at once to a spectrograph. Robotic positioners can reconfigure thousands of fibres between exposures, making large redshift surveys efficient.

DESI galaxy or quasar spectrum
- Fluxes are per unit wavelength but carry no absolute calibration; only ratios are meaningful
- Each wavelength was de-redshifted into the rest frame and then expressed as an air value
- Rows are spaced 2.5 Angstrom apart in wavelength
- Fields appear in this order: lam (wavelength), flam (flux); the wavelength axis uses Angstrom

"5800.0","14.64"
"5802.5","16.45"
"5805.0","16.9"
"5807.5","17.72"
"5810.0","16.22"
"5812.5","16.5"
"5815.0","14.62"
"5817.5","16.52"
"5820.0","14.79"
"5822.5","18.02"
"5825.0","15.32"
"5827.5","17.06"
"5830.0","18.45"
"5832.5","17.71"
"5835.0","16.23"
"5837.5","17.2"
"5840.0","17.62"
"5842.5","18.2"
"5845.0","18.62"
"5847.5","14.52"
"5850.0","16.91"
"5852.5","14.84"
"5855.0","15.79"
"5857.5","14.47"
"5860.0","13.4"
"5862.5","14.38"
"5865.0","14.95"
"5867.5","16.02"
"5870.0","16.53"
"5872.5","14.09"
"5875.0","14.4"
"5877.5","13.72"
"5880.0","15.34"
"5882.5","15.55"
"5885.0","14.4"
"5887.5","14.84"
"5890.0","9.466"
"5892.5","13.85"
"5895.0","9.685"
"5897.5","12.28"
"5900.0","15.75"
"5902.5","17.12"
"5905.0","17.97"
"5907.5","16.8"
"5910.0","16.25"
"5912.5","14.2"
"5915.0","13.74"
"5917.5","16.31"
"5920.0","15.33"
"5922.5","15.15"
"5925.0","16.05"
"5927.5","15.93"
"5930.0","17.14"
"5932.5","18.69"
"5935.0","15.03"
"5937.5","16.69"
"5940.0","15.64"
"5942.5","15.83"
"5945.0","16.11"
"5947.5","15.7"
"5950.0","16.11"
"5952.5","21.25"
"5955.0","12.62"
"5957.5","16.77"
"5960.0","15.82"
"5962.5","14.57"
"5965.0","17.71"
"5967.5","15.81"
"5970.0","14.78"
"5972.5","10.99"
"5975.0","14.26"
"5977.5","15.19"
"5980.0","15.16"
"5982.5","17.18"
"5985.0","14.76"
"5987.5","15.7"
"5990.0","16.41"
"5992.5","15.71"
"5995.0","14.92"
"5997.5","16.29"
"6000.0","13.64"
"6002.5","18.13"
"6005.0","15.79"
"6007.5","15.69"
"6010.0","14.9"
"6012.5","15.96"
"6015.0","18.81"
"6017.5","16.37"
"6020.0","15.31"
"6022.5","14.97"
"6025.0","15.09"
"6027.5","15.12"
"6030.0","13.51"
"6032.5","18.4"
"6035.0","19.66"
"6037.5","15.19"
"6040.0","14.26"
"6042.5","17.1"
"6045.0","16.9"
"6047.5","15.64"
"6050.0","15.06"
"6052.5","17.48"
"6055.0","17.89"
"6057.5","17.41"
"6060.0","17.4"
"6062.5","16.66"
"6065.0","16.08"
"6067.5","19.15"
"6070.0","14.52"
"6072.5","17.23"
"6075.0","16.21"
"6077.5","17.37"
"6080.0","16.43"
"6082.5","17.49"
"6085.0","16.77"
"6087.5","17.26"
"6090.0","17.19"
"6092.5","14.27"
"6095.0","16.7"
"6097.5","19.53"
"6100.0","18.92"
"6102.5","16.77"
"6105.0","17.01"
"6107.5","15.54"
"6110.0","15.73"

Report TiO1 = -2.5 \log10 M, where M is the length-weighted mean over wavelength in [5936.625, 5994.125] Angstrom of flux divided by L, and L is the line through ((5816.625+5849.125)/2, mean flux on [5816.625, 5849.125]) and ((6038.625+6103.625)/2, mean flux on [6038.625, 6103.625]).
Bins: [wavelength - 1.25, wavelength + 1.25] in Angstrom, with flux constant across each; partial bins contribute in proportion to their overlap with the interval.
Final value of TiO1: 0.08 mag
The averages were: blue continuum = 16.9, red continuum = 16.8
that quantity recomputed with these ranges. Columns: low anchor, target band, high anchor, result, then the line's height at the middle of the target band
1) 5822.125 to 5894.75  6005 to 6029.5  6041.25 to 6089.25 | 0.05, 16.5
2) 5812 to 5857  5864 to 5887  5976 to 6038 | 0.10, 16.4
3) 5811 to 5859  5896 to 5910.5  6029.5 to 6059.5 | 0.04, 16.5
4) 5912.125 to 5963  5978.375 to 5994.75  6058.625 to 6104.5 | 0.04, 16.3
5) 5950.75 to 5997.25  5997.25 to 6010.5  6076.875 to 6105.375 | 0.01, 16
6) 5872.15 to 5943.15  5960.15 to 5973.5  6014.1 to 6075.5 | 0.05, 15.7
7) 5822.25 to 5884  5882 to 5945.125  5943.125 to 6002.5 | 0.04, 15.8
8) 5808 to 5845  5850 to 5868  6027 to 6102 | 0.13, 16.8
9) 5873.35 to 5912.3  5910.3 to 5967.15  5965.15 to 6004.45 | -0.08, 14.9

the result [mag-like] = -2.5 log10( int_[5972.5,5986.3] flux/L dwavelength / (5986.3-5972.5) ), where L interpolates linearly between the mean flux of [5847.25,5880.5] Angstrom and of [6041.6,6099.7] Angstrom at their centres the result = 0.08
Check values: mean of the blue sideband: 15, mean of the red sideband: 16.9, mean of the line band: 14.9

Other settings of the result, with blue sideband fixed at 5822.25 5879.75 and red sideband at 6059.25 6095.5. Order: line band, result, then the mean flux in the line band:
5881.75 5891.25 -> 0.194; 13.5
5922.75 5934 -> -0.035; 16.7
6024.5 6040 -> 0.033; 16.1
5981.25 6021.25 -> 0.033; 16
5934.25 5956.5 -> 0.009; 16.1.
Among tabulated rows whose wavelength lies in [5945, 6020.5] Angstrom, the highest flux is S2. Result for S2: 21.25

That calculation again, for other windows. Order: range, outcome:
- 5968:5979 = 15.19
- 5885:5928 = 17.97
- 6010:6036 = 19.66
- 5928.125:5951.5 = 18.69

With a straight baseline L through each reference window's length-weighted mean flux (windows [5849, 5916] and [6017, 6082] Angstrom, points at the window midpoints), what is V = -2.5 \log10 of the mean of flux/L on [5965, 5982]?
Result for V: 0.06 mag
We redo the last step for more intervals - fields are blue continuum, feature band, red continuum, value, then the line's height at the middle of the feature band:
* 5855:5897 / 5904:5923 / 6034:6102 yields -0.078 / 14.6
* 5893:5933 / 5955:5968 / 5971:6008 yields -0.032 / 15.4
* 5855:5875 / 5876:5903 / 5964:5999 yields 0.093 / 15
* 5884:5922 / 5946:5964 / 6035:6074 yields -0.061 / 15.3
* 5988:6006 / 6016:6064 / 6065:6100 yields 0.008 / 16.4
